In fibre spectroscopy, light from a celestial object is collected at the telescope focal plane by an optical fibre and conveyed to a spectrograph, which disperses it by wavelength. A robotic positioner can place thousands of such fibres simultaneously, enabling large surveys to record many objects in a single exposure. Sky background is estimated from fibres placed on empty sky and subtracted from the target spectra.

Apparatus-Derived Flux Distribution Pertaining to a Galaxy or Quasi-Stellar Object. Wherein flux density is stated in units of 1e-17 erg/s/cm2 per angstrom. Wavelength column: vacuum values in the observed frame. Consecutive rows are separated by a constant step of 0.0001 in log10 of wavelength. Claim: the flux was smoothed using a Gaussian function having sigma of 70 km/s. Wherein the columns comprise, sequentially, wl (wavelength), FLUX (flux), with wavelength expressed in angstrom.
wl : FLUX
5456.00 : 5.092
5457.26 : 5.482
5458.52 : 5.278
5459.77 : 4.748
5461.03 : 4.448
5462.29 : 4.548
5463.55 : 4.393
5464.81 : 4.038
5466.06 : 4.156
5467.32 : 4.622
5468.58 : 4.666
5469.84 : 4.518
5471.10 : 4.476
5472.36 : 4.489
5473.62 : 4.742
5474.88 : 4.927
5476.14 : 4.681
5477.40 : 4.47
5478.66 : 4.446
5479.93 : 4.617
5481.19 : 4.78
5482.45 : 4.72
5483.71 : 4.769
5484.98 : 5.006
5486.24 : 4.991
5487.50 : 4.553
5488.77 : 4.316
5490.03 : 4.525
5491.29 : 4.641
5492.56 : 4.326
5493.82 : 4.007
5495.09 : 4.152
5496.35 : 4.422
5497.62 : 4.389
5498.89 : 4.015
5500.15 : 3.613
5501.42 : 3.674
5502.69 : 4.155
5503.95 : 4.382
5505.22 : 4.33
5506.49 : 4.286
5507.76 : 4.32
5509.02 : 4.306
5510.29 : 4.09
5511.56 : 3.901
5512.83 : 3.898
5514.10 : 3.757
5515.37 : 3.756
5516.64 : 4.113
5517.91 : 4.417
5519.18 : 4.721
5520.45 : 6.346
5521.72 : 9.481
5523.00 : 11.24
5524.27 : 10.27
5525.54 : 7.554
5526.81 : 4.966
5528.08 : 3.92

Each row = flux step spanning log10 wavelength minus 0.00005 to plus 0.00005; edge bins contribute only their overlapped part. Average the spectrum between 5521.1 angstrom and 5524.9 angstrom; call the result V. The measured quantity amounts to 10.3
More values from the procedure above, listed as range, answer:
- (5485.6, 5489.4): 4.62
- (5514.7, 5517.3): 3.94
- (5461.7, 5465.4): 4.32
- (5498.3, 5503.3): 3.86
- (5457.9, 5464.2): 4.68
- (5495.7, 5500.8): 4.11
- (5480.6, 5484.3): 4.76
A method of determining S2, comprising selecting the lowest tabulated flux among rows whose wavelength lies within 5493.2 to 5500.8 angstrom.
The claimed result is 3.613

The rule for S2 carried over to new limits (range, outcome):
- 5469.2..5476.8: 4.476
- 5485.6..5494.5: 4.007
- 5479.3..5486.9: 4.617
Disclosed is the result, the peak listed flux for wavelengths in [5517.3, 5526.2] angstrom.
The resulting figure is 11.24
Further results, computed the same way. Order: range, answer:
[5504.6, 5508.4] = 4.33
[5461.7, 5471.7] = 4.666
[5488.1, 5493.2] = 4.641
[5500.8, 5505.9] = 4.382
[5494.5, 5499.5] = 4.422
